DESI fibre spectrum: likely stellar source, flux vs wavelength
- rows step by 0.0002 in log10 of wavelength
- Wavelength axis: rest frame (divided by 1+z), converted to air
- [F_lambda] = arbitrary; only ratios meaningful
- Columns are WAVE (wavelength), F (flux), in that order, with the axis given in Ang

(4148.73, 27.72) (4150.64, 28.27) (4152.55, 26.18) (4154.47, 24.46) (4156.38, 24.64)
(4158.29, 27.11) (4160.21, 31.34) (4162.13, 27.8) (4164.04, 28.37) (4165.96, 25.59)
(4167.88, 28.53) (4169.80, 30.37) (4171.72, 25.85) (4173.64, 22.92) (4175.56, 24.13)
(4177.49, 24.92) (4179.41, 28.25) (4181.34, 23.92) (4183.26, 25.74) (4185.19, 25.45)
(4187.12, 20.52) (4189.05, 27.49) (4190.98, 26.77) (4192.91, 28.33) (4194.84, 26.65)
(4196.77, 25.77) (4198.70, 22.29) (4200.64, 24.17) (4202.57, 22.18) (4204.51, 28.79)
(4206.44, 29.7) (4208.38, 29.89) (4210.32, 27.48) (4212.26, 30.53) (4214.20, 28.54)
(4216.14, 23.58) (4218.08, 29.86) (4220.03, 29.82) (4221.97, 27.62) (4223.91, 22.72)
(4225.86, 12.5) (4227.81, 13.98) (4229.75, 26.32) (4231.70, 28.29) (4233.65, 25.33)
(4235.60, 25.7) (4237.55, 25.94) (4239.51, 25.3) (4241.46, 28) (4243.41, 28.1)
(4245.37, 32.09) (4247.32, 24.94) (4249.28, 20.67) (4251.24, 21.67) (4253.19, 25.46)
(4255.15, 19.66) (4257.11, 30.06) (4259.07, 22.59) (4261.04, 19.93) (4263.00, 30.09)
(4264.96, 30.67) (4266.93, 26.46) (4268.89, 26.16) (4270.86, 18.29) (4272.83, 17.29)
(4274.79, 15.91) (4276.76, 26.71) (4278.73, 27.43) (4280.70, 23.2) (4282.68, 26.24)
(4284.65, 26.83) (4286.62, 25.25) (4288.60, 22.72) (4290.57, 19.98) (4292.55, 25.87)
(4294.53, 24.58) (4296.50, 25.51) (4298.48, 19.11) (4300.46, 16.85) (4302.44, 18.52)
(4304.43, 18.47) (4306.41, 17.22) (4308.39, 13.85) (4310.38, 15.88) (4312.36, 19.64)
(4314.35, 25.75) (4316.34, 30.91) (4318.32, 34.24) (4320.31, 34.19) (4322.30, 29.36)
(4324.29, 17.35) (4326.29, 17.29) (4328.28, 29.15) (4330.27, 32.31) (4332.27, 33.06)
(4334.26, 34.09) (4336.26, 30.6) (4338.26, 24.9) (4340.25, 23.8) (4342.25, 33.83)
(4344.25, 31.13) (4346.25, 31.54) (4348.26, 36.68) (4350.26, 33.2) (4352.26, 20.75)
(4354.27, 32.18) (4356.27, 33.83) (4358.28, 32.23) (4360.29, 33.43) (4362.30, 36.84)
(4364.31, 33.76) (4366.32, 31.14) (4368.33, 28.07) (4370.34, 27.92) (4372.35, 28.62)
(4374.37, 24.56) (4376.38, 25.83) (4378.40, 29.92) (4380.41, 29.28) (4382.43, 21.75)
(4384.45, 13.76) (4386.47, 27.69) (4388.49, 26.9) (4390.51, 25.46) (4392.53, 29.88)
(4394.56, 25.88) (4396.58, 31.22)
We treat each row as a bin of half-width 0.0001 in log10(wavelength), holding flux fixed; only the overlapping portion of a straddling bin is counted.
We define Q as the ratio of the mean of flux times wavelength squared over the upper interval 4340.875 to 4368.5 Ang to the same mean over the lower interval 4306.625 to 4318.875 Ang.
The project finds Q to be 1.44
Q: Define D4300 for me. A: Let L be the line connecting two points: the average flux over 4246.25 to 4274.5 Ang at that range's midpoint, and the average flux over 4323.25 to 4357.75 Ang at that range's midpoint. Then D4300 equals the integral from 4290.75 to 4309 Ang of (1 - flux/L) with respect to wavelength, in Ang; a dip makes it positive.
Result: 4.31 Ang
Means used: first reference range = 23.7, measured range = 20.1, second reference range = 29.2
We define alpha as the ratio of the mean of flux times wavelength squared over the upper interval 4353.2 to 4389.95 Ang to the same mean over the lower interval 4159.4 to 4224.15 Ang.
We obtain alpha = 1.2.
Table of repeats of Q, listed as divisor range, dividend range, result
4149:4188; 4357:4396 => 1.18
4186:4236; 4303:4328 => 0.94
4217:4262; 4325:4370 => 1.30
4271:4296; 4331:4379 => 1.35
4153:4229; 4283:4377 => 1.11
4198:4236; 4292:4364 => 1.12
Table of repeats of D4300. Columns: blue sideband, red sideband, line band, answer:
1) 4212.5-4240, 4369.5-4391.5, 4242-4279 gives 0.85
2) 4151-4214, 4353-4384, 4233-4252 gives 1.14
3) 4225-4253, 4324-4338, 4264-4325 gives 7.54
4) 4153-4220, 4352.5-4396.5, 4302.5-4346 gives 3.05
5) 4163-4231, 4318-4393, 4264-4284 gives 2.48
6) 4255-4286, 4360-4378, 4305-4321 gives 1.90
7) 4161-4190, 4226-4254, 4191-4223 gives -2.26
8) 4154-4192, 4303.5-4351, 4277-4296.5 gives 1.46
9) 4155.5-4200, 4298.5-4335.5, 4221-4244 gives 1.21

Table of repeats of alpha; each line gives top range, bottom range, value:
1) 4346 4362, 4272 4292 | 1.42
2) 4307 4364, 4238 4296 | 1.20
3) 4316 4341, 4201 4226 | 1.12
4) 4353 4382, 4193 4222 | 1.20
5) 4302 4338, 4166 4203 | 1.05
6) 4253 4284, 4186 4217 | 0.94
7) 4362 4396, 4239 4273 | 1.16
